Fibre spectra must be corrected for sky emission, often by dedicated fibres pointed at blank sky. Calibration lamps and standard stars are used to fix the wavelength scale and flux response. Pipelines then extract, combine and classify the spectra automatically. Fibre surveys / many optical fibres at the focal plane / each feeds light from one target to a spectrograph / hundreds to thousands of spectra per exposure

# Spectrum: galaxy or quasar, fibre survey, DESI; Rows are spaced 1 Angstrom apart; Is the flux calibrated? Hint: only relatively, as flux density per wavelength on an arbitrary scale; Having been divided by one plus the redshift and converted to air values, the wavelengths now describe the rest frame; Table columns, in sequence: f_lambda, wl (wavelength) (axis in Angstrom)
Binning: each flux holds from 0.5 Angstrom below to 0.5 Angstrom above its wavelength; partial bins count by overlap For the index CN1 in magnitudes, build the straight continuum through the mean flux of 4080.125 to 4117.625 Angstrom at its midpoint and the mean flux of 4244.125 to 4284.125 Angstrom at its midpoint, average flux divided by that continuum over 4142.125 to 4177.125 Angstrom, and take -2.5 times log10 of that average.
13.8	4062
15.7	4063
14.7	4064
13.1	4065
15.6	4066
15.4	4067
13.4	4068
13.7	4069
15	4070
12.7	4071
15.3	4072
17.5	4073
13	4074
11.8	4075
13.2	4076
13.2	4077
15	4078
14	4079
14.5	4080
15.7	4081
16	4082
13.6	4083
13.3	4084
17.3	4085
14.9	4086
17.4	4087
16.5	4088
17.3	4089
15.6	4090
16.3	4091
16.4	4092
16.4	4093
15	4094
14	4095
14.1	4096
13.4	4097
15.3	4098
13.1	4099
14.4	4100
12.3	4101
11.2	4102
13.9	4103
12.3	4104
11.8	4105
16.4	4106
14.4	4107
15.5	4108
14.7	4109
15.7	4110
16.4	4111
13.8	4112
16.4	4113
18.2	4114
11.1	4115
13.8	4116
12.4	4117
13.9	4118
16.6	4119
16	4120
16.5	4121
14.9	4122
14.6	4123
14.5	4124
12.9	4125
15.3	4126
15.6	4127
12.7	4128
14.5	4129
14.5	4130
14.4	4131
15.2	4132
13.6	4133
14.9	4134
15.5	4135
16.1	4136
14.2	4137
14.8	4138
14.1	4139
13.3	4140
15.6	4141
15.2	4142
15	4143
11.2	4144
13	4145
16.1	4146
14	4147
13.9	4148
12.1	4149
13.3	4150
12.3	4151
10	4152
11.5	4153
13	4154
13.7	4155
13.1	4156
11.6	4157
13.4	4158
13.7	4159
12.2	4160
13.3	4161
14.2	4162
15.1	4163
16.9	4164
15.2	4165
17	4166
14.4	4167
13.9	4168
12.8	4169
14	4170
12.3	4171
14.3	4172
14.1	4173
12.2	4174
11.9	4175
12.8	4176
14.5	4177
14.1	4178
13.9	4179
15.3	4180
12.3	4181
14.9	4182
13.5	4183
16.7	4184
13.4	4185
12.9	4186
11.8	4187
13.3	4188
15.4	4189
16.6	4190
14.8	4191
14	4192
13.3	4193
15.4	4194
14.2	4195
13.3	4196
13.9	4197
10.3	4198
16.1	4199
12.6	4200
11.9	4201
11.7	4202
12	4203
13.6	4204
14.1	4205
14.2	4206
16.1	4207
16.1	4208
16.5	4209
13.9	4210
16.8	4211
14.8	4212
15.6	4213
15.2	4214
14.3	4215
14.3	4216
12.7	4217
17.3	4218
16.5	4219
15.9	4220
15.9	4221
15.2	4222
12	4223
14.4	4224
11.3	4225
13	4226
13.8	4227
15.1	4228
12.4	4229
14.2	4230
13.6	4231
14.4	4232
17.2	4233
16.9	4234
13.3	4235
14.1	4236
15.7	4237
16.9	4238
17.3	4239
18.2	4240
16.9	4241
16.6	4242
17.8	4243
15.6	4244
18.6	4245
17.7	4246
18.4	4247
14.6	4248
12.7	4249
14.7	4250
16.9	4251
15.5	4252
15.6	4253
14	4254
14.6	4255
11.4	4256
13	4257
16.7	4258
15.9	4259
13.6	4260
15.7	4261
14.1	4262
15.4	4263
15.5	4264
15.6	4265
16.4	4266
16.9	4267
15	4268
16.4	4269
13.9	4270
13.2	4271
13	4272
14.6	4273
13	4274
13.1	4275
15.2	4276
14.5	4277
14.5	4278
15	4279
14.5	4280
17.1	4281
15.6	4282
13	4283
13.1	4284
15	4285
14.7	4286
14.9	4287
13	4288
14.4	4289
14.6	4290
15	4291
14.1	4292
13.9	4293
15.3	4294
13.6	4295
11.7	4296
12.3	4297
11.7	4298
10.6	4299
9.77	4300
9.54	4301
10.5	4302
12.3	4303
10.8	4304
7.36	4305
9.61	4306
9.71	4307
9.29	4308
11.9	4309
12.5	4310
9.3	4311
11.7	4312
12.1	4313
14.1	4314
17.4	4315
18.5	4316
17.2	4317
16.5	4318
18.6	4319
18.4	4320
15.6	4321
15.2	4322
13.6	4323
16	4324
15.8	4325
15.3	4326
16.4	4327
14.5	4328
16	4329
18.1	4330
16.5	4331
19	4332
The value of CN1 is 0.10 mag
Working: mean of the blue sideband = 14.8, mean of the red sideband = 15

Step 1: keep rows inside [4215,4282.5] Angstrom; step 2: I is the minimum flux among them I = 11.3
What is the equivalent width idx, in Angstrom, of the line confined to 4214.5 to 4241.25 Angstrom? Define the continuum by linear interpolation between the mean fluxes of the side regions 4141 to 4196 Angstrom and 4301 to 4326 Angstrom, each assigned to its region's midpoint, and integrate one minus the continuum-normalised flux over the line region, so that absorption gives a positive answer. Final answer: -2.5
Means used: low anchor 13.8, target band 14.9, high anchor 13.5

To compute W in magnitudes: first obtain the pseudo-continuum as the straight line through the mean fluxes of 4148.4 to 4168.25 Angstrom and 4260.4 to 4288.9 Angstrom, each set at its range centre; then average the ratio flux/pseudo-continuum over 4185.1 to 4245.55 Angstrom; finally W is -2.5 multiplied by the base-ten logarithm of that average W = -0.05 mag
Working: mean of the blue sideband 13.5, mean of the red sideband 14.7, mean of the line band 14.7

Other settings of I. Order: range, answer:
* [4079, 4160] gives 10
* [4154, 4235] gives 10.3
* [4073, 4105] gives 11.2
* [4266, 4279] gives 13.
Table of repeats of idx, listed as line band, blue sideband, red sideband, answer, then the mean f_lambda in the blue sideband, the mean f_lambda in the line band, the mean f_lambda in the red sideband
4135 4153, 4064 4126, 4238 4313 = 0.90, 14.6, 13.8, 14.1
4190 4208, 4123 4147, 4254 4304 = 0.59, 14.4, 13.8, 14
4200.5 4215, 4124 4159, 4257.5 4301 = -0.45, 13.8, 14.5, 14.2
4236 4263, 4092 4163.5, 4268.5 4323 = -3.87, 14.1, 15.7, 13.6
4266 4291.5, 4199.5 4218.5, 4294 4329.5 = -1.66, 14.4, 14.6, 13.3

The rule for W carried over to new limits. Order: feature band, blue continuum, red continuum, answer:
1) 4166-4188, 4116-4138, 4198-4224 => 0.07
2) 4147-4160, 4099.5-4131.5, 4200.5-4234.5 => 0.14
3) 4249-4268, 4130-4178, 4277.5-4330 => -0.09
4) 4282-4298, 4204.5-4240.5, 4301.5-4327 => 0.01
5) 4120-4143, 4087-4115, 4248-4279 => 0.01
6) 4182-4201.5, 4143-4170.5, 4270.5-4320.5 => -0.03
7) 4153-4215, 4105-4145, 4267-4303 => 0.03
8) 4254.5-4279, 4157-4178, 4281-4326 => -0.08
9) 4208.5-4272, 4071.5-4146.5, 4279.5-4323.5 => -0.10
